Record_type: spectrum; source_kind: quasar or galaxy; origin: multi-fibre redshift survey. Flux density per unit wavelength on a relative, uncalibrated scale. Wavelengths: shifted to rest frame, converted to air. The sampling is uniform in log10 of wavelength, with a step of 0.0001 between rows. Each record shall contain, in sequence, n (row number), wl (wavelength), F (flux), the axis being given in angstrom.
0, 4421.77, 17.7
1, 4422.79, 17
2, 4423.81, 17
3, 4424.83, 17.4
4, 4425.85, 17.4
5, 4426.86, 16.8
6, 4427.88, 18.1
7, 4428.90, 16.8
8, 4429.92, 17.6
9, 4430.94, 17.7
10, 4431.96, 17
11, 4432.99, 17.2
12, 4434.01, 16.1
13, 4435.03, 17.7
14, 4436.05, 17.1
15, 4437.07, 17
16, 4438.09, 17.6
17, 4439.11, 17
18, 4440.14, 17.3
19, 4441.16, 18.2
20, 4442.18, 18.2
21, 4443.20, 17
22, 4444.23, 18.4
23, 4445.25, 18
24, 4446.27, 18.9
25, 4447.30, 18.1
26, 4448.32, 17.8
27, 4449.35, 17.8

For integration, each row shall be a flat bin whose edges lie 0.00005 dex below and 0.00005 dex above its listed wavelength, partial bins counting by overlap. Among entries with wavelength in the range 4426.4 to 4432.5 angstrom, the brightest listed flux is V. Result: 18.1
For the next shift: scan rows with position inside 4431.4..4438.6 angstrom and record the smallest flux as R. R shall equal 16.1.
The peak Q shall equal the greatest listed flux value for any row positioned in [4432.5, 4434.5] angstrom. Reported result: 17.2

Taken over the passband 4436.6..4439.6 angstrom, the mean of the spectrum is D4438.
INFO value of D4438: 17.2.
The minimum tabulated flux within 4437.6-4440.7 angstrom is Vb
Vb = 17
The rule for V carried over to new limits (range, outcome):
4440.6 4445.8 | 18.4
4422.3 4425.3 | 17.4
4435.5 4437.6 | 17.1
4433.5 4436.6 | 17.7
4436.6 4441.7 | 18.2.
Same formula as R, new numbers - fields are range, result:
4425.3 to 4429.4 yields 16.8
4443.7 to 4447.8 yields 18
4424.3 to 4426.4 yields 17.4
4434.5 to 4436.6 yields 17.1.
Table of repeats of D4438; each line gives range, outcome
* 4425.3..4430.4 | 17.4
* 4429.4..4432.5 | 17.4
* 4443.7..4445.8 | 18.2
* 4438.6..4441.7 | 17.5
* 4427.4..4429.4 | 17.4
